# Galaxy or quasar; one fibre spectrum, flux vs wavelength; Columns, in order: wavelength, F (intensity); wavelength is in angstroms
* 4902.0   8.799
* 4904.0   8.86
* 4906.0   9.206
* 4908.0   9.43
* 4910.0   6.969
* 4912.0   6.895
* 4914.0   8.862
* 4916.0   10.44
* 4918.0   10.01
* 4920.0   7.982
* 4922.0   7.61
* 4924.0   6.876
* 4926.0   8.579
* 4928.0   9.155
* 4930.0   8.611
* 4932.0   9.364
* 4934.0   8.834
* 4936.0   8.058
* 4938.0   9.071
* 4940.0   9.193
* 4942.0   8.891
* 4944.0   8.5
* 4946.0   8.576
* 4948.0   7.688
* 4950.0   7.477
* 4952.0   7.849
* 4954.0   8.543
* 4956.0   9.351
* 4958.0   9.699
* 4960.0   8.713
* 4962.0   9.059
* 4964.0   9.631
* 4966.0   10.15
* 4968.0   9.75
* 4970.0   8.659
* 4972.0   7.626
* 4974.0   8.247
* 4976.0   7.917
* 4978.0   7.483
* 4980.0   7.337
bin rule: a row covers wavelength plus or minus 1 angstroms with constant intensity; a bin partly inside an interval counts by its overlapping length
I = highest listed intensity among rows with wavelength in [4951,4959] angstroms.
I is 9.699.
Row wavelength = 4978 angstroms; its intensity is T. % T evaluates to 7.483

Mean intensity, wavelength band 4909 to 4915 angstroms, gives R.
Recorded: 7.58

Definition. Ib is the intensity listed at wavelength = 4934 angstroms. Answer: 8.834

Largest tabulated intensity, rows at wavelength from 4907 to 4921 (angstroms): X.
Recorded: 10.44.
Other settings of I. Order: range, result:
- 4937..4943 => 9.193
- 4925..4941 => 9.364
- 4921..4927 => 8.579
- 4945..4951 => 8.576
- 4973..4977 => 8.247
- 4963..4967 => 10.15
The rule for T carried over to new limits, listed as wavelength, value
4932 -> 9.364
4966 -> 10.15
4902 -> 8.799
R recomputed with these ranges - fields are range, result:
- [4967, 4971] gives 9.2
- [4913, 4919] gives 9.77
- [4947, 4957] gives 8.18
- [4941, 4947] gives 8.66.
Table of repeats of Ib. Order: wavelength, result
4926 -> 8.579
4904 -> 8.86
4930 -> 8.611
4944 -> 8.5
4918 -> 10.01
